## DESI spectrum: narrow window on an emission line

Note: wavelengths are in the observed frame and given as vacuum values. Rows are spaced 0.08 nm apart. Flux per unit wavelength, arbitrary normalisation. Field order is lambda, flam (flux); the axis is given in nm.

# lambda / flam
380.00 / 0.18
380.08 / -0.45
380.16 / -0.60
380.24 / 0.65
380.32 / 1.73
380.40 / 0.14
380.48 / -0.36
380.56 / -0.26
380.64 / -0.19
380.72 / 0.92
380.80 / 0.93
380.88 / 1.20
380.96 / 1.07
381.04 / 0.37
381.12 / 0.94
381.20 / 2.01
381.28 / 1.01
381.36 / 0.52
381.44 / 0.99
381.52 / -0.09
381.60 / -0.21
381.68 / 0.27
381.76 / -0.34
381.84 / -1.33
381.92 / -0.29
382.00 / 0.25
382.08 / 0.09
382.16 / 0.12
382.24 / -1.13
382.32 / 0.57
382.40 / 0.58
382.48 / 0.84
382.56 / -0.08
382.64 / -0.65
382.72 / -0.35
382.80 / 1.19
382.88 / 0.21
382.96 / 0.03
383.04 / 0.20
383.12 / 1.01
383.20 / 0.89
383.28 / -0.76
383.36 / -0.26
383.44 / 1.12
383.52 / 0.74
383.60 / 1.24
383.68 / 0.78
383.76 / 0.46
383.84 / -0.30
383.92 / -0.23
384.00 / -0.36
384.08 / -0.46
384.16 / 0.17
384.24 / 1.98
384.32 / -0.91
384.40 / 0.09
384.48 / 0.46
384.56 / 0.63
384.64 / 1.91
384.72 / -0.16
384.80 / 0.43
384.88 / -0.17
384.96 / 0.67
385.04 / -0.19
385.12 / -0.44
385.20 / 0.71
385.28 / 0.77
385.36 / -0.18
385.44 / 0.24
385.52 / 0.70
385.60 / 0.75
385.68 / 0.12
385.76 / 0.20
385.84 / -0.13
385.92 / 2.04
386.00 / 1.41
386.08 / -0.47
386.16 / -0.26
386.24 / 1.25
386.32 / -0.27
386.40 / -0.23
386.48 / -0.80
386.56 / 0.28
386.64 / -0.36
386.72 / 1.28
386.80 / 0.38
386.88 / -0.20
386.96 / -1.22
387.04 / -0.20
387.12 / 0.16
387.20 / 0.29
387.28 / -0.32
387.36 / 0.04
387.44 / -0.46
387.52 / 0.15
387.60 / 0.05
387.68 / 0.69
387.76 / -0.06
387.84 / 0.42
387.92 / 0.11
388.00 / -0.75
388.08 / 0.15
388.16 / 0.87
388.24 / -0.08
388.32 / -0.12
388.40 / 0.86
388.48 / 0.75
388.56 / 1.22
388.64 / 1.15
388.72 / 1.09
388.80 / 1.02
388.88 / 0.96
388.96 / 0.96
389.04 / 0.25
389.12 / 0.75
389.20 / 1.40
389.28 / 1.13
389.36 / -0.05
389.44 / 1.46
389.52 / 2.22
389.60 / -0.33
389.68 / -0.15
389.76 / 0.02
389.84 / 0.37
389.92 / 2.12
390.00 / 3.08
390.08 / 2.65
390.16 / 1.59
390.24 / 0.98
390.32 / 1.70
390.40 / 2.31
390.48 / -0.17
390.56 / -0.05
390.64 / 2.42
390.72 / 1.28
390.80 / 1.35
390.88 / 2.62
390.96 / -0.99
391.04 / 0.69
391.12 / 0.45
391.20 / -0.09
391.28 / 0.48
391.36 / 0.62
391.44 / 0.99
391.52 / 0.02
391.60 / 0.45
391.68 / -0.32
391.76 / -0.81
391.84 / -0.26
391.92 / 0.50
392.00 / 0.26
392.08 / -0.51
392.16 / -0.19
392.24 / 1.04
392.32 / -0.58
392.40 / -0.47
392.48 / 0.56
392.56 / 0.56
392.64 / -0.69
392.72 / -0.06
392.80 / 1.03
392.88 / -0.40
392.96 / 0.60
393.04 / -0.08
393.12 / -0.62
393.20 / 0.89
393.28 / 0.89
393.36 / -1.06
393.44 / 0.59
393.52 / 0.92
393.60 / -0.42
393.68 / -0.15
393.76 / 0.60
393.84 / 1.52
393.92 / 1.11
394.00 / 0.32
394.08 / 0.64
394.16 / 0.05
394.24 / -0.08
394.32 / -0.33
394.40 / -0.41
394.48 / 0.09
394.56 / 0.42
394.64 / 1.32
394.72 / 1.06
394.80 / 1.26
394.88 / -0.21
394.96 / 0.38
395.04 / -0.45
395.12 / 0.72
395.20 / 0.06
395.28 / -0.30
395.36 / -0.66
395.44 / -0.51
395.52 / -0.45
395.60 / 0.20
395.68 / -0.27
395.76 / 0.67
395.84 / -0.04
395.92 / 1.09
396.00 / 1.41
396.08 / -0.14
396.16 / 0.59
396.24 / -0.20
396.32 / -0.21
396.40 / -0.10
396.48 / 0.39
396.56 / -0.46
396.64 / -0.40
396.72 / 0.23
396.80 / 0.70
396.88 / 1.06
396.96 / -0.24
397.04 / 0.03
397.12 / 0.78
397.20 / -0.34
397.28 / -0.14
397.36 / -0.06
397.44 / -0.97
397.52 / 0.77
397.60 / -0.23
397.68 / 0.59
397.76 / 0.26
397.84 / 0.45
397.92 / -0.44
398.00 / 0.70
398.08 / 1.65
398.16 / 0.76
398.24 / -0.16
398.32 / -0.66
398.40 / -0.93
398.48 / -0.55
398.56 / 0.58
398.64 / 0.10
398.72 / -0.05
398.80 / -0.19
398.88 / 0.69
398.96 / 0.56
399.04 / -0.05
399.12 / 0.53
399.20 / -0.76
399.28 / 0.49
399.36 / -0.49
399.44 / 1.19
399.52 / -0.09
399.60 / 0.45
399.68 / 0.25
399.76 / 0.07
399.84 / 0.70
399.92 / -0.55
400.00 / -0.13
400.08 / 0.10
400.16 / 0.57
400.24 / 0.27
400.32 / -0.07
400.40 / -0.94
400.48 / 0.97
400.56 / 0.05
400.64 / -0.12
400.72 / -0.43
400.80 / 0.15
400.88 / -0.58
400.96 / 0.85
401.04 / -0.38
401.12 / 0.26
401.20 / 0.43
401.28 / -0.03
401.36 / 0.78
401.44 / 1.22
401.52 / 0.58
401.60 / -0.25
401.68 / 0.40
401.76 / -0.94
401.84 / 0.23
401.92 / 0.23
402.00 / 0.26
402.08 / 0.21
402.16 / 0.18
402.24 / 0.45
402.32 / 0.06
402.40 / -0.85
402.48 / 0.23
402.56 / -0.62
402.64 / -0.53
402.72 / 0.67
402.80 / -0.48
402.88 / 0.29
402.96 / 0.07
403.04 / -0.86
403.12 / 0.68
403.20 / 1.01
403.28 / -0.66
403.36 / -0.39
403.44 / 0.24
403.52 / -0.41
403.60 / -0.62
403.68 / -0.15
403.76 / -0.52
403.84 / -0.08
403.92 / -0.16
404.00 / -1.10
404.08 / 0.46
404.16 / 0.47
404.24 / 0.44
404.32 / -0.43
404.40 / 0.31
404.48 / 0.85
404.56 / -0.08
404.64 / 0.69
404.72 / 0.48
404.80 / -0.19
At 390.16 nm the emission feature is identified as Lyman alpha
